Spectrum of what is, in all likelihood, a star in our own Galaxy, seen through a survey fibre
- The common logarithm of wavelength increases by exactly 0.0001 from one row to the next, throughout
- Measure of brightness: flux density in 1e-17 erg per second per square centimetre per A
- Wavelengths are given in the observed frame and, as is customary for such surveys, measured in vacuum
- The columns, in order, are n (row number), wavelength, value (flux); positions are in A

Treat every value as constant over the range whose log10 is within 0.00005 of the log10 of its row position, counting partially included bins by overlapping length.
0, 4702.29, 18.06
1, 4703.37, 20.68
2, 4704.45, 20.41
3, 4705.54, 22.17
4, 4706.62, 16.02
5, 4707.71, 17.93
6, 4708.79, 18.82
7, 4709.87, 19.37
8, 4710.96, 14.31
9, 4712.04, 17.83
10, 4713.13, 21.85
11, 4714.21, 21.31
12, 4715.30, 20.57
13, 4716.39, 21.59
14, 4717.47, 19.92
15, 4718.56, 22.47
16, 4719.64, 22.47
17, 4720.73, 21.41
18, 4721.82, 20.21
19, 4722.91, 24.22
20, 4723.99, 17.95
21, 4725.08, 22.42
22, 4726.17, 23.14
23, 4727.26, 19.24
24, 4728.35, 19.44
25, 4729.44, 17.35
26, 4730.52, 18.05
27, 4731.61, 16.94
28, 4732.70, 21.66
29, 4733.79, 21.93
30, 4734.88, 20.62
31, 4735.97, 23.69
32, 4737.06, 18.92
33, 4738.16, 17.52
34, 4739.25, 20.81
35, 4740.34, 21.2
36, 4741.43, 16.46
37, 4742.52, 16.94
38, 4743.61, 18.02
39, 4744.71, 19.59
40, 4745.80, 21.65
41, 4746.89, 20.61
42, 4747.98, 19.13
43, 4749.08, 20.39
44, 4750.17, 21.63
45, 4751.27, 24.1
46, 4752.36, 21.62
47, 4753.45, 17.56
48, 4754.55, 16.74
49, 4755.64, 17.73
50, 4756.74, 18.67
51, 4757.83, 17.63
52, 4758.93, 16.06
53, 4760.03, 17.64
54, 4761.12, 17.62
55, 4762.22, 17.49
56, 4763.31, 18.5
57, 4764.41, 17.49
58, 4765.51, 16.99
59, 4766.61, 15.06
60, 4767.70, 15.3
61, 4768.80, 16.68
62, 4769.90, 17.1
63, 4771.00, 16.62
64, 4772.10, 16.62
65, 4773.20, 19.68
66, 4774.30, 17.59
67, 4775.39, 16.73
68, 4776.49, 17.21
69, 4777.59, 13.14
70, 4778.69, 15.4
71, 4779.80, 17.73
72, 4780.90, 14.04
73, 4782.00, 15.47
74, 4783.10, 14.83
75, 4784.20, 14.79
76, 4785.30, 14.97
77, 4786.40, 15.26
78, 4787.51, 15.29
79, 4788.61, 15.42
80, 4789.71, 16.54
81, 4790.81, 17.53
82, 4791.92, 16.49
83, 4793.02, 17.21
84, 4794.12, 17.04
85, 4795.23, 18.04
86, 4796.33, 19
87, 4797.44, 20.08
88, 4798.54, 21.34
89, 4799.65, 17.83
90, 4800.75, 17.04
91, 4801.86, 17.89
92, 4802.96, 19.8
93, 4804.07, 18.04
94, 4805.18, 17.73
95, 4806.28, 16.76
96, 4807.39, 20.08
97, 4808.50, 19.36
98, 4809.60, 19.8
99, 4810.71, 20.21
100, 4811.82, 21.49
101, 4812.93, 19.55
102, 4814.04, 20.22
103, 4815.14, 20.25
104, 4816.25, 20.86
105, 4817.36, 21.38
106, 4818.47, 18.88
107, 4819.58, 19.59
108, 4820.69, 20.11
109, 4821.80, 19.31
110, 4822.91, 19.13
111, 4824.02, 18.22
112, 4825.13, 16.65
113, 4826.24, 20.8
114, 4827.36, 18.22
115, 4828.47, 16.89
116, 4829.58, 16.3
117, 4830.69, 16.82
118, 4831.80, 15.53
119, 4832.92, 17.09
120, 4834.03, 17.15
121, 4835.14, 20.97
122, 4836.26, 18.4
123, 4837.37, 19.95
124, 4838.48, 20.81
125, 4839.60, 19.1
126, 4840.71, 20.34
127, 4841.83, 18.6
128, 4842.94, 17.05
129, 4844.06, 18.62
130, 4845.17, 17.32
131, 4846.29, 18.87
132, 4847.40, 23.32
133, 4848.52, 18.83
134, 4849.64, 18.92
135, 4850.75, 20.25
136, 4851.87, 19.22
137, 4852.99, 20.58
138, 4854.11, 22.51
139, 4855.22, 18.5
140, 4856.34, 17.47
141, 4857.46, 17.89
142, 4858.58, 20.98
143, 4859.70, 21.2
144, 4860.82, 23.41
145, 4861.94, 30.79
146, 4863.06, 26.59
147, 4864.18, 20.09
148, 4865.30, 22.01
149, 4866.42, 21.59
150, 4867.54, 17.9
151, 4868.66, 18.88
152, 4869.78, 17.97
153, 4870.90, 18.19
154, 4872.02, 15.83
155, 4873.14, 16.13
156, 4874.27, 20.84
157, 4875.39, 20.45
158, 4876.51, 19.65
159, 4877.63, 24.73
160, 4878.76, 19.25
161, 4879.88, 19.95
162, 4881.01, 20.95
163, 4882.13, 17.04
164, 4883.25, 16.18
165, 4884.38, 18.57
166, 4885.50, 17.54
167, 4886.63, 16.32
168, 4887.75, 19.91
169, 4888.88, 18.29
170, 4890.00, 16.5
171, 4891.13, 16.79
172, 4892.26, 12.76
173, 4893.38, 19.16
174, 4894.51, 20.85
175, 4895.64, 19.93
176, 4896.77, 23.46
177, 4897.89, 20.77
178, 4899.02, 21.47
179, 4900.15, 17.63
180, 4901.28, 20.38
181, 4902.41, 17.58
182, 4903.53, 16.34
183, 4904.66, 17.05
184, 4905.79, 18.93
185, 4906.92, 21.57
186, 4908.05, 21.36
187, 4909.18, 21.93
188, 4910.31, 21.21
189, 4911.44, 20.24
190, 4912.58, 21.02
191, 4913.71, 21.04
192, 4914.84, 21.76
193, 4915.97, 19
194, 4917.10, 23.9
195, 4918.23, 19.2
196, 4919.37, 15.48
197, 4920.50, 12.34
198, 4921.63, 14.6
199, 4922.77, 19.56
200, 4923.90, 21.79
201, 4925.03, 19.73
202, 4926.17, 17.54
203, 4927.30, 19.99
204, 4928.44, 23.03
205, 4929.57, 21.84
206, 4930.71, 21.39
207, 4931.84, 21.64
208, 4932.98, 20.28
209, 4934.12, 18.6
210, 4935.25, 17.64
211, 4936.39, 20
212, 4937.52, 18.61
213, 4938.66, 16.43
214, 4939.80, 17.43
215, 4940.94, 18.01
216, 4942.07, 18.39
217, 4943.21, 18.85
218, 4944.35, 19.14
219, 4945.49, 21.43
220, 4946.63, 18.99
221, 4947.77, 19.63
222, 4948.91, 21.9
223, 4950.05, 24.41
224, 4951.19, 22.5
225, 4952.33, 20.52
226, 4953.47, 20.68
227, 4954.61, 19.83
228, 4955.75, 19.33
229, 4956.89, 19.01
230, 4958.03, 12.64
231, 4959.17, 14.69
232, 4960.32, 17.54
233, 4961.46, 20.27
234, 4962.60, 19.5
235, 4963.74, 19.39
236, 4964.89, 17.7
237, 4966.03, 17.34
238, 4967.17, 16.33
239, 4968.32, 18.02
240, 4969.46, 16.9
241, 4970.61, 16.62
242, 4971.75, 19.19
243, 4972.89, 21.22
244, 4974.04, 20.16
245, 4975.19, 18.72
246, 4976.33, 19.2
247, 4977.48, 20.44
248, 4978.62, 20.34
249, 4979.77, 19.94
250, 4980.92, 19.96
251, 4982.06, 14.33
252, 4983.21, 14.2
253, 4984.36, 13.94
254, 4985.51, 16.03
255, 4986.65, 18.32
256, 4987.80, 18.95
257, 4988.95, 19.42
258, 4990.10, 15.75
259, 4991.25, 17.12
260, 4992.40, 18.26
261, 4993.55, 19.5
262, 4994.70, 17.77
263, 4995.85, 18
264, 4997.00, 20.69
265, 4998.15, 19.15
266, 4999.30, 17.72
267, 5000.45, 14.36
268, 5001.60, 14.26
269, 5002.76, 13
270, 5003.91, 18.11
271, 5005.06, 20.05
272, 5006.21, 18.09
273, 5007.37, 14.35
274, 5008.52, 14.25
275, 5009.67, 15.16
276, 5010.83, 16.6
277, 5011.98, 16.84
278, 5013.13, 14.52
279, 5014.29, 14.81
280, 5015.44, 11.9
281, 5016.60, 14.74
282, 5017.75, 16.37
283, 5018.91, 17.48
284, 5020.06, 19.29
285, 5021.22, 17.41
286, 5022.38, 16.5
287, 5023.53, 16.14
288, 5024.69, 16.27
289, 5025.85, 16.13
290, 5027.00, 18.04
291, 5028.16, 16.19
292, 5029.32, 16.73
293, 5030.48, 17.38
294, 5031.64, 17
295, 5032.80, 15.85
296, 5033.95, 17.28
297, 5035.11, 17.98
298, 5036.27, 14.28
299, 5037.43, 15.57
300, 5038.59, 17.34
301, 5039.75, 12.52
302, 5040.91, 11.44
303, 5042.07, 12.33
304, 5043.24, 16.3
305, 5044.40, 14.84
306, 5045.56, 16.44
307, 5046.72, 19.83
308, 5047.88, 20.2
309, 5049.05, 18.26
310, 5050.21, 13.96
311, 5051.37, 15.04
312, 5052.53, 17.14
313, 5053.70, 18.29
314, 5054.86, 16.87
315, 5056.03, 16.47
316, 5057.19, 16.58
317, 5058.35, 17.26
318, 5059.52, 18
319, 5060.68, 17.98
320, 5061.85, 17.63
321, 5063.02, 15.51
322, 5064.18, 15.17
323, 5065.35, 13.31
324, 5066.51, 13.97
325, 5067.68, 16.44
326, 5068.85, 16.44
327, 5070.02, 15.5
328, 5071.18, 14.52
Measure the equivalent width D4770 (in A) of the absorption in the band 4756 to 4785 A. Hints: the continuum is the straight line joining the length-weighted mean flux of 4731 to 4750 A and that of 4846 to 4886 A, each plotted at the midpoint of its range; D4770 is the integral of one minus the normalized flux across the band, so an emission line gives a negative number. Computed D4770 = 4.8 A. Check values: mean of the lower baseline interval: 19.8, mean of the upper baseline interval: 20.1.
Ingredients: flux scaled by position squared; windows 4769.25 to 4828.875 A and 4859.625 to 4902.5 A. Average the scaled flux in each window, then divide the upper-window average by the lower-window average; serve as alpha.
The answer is 1.14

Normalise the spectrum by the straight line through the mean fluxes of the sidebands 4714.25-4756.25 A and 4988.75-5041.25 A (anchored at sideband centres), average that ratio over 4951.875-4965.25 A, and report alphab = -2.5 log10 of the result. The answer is -0.07 mag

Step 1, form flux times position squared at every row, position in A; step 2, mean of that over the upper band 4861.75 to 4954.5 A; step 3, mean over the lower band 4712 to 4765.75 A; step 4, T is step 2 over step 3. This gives 1.07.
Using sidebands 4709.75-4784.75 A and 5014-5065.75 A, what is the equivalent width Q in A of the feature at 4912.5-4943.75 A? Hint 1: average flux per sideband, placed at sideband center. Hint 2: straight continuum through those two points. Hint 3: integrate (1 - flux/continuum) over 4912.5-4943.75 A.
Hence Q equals -3.64 A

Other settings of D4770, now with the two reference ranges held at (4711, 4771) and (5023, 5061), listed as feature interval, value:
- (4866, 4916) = -3.7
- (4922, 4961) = -4.7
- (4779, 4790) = 2.0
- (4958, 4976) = -1.0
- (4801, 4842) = -0.9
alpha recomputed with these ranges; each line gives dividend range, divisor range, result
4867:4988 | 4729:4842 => 1.10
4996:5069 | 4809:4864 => 0.90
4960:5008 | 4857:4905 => 0.95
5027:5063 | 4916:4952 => 0.88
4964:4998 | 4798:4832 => 1.02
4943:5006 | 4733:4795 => 1.13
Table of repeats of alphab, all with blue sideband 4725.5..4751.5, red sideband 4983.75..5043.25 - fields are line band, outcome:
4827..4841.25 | 0.024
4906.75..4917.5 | -0.198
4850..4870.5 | -0.143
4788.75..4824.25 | 0.006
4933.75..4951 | -0.122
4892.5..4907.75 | -0.097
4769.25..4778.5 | 0.161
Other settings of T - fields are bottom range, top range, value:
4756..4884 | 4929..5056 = 1.01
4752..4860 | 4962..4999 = 1.08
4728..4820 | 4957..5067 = 1.02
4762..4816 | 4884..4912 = 1.14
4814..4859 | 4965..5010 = 0.98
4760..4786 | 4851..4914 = 1.26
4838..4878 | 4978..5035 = 0.89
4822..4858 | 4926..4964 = 1.08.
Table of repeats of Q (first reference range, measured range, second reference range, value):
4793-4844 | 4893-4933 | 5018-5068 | -4.58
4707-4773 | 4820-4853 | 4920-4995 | 0.40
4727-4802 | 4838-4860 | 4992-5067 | -2.57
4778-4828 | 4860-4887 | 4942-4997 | -2.58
